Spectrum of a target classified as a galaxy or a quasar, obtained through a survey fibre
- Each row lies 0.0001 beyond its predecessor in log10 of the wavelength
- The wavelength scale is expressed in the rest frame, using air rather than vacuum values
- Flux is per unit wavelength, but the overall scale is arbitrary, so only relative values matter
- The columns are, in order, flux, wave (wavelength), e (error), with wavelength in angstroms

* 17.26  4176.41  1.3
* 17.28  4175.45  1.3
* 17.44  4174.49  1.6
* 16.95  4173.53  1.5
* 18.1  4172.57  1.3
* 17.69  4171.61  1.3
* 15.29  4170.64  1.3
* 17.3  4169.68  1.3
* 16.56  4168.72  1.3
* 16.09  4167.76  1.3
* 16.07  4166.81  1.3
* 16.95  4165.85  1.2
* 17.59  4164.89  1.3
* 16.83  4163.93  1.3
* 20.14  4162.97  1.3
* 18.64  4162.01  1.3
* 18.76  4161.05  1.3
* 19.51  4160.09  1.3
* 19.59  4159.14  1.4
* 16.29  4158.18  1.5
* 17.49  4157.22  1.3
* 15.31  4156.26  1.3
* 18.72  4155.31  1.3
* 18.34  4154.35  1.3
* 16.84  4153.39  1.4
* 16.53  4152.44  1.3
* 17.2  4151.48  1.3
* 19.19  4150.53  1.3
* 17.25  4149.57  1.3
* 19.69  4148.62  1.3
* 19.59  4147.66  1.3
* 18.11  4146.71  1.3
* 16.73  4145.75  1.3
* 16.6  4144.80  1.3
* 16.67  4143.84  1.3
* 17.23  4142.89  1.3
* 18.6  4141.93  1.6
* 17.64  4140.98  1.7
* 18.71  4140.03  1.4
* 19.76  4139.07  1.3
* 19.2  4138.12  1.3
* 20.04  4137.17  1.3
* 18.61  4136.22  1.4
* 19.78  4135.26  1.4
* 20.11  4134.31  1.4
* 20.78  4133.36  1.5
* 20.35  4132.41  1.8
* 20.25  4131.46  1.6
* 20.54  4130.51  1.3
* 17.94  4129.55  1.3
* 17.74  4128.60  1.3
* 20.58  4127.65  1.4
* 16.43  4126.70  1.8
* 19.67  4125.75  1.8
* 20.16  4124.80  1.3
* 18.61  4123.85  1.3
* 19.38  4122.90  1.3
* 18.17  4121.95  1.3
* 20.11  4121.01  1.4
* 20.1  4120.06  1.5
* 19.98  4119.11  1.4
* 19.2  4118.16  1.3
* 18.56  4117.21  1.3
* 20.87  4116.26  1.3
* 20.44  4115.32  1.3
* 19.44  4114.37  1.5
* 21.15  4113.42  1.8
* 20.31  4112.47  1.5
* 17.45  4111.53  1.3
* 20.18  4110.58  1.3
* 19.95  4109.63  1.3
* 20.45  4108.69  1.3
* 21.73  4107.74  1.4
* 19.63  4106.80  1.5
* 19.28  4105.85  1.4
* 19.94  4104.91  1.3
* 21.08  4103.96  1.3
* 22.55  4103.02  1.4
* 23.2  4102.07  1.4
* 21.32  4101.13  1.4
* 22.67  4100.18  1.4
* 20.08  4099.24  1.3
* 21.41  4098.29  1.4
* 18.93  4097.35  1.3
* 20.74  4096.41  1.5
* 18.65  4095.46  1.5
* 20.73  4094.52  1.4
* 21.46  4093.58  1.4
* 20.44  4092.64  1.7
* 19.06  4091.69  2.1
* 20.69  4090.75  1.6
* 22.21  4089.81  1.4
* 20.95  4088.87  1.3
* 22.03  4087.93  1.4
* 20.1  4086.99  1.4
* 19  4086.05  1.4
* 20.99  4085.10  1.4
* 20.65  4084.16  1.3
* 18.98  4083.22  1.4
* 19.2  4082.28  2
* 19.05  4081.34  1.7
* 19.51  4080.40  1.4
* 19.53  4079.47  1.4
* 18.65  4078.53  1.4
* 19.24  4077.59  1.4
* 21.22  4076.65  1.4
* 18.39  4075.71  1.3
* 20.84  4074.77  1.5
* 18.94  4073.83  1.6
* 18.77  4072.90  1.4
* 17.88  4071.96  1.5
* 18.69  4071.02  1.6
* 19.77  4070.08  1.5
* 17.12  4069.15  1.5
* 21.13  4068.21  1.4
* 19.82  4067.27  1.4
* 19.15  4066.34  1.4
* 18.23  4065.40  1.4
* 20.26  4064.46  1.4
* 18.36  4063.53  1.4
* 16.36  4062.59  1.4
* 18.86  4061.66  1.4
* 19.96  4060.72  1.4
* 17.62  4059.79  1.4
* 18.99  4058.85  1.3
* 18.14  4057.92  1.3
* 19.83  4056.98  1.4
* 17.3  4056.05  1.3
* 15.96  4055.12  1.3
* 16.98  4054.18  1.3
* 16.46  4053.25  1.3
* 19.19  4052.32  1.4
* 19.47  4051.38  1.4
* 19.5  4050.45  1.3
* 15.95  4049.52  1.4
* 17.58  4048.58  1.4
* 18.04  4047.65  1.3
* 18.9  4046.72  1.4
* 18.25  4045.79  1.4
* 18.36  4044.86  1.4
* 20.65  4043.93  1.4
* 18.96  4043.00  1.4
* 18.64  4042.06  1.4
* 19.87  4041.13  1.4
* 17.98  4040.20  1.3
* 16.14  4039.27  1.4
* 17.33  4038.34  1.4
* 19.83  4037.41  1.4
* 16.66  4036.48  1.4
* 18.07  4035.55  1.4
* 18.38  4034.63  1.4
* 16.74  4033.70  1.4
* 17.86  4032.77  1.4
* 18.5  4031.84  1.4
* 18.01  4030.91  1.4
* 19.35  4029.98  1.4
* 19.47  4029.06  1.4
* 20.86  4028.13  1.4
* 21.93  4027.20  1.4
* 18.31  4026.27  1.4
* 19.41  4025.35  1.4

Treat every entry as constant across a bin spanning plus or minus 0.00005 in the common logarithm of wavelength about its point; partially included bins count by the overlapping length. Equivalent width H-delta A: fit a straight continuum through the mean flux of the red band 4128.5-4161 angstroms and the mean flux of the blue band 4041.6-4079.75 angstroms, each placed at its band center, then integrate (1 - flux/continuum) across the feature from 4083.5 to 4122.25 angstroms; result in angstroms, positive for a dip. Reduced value -3.8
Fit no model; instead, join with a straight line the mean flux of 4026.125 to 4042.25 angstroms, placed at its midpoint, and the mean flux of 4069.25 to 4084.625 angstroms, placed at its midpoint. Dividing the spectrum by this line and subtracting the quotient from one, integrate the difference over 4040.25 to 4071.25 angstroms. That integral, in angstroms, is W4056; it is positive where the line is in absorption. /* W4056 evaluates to 0.6 angstroms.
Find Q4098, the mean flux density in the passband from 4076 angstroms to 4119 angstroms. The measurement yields 20.3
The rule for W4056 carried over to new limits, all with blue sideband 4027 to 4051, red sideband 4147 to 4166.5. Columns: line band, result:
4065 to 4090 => -1.7 angstroms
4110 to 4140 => -2.3 angstroms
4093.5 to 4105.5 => -1.8 angstroms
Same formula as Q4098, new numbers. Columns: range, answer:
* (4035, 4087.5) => 18.7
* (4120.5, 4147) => 18.9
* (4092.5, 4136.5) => 20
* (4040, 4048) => 18.9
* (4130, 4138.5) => 20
